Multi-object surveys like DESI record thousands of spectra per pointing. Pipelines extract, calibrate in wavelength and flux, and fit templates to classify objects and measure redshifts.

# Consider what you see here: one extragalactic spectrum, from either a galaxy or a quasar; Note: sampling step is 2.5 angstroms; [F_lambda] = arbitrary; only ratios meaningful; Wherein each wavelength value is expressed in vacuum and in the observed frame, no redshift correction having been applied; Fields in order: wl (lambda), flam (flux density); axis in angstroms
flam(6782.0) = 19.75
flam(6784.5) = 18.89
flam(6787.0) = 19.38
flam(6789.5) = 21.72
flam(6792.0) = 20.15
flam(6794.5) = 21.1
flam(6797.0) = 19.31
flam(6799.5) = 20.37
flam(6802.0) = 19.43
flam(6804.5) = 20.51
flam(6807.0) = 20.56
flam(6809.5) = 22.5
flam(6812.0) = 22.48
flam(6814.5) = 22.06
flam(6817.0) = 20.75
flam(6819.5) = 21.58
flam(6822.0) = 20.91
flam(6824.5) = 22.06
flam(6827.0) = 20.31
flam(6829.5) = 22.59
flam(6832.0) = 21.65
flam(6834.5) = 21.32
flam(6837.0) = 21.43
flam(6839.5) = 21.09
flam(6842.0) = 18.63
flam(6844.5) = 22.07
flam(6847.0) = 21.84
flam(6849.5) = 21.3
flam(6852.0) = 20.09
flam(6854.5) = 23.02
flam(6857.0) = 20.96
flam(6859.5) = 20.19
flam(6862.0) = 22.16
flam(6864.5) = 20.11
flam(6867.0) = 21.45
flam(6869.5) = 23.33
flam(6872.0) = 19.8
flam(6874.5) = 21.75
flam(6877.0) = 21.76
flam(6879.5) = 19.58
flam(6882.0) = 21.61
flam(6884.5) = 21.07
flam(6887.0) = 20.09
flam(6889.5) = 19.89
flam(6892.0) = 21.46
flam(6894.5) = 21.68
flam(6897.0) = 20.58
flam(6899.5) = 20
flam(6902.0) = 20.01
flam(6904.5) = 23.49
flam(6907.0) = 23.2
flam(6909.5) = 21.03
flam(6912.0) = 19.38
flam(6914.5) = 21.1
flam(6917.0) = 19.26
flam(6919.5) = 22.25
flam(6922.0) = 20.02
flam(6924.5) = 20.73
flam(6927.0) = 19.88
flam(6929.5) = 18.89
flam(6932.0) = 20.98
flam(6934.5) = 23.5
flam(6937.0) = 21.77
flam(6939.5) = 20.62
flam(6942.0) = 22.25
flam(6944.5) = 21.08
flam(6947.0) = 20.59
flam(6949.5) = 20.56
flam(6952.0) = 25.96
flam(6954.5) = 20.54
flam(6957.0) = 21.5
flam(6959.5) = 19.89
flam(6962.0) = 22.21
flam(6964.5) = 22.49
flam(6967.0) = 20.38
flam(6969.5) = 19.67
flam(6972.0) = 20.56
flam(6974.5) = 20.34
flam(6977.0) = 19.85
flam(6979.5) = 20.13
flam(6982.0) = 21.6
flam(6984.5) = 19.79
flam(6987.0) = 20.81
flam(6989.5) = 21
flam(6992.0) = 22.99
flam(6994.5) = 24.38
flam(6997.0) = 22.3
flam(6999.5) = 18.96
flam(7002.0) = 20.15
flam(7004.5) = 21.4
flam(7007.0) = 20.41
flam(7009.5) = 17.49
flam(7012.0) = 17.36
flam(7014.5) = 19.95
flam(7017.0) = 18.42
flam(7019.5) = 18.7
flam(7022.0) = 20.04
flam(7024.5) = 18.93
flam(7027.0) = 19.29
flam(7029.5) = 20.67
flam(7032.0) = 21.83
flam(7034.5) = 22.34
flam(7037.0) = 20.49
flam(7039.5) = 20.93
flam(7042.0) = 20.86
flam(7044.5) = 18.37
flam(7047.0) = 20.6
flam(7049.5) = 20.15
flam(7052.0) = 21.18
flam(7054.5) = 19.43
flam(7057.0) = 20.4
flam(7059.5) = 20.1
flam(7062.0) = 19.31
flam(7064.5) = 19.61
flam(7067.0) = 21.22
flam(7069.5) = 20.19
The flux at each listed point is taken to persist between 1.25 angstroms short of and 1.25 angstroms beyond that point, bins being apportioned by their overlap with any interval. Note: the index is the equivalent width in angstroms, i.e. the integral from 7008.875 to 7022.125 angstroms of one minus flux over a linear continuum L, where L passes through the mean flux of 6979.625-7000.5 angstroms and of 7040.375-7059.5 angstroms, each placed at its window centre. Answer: 1.45 angstroms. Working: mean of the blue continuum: 21.4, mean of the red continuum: 20.2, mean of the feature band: 18.6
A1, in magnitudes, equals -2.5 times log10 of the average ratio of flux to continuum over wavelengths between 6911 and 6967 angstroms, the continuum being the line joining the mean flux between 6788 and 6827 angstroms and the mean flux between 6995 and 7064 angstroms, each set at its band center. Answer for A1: -0.04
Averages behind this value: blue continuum 21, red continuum 20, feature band 21.1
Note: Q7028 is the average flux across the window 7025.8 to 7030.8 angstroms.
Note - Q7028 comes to 20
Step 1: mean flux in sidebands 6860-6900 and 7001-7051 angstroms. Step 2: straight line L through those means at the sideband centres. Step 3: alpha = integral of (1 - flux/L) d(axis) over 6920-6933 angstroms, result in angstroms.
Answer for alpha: 0.3 angstroms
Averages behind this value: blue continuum 21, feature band 20.2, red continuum 19.9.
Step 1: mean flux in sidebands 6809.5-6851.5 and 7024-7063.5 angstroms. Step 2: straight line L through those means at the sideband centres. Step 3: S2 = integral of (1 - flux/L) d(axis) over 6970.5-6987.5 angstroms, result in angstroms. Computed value 0.2 angstroms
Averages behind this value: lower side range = 21.4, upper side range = 20.3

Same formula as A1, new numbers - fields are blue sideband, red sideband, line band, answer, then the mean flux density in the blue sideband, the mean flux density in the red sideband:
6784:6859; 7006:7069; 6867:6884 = -0.03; 21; 19.9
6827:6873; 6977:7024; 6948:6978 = -0.03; 21.3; 20.3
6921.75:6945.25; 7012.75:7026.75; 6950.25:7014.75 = -0.05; 21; 19.1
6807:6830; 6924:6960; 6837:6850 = 0.03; 21.6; 21.3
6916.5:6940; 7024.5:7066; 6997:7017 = 0.05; 20.8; 20.3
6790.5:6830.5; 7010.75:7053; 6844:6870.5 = -0.03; 21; 20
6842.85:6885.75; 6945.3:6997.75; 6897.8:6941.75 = 0.02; 21.3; 21.3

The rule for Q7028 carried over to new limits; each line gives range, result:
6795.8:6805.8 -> 19.9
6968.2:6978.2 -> 20.1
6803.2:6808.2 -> 20.5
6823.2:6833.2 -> 21.6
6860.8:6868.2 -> 21.2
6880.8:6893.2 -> 20.8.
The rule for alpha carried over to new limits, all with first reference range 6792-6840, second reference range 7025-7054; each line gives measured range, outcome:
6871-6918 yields 0.1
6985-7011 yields -0.3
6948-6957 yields -0.6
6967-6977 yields 0.3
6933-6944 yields -0.6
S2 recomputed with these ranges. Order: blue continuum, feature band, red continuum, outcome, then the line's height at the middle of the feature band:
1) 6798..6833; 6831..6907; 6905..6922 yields 0.0 angstroms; 21.2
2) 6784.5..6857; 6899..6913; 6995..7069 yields -0.4 angstroms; 20.7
